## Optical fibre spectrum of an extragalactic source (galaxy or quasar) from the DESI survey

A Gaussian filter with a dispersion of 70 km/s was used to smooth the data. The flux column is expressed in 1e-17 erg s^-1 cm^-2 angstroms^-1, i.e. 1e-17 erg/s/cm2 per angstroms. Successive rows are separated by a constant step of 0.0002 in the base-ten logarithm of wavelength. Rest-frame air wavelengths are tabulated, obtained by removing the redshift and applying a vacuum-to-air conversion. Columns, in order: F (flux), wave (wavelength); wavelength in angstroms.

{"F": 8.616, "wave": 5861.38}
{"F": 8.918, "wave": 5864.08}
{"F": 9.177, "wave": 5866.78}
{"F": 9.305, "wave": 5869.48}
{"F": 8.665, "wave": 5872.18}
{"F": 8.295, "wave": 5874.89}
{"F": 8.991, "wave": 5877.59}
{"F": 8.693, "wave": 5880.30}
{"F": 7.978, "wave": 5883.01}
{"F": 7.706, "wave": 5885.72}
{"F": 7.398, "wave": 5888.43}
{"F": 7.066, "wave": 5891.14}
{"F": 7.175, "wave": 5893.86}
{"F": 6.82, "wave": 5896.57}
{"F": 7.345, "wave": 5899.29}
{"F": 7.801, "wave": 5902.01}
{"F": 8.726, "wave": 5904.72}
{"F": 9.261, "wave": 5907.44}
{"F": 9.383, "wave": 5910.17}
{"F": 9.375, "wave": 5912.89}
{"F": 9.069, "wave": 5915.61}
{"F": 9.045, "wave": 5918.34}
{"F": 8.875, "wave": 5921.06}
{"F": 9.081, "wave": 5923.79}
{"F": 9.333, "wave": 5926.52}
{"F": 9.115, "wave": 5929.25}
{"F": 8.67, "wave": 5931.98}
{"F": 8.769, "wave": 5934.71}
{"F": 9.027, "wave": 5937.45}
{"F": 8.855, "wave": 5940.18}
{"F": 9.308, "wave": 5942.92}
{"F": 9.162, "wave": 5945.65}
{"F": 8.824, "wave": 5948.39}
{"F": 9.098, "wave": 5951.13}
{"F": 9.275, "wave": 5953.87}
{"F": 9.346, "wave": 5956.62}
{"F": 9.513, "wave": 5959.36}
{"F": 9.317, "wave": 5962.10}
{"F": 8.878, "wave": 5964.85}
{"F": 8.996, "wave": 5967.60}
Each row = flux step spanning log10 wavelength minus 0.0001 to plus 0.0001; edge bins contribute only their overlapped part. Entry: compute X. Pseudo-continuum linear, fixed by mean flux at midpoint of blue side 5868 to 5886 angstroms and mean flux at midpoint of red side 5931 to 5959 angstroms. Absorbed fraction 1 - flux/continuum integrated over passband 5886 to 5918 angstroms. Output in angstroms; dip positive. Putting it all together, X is 2.2 angstroms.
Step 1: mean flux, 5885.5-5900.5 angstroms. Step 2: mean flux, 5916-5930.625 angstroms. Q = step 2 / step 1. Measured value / 1.3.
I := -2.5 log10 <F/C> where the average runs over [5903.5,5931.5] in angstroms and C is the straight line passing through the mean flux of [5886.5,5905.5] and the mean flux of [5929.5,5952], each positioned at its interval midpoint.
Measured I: -0.119 mag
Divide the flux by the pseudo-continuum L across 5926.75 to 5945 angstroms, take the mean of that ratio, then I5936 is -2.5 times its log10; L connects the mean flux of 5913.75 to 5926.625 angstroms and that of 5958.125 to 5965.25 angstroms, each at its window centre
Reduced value 0.02 mag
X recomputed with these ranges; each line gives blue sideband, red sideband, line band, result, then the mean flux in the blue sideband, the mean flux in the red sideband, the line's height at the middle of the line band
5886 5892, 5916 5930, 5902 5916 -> -1.1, 7.33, 9.09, 8.36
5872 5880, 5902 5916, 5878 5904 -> 3.5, 8.65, 9.04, 8.83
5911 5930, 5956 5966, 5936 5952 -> 0.3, 9.14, 9.27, 9.21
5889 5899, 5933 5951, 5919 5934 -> -1.1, 7.08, 8.99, 8.38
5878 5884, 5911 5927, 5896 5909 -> 1.1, 8.45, 9.13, 8.84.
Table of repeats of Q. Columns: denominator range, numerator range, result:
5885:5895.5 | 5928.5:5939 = 1.22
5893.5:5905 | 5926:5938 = 1.19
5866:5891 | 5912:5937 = 1.08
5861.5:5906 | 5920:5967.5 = 1.12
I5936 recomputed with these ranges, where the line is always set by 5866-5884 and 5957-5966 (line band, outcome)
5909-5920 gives -0.028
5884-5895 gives 0.197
